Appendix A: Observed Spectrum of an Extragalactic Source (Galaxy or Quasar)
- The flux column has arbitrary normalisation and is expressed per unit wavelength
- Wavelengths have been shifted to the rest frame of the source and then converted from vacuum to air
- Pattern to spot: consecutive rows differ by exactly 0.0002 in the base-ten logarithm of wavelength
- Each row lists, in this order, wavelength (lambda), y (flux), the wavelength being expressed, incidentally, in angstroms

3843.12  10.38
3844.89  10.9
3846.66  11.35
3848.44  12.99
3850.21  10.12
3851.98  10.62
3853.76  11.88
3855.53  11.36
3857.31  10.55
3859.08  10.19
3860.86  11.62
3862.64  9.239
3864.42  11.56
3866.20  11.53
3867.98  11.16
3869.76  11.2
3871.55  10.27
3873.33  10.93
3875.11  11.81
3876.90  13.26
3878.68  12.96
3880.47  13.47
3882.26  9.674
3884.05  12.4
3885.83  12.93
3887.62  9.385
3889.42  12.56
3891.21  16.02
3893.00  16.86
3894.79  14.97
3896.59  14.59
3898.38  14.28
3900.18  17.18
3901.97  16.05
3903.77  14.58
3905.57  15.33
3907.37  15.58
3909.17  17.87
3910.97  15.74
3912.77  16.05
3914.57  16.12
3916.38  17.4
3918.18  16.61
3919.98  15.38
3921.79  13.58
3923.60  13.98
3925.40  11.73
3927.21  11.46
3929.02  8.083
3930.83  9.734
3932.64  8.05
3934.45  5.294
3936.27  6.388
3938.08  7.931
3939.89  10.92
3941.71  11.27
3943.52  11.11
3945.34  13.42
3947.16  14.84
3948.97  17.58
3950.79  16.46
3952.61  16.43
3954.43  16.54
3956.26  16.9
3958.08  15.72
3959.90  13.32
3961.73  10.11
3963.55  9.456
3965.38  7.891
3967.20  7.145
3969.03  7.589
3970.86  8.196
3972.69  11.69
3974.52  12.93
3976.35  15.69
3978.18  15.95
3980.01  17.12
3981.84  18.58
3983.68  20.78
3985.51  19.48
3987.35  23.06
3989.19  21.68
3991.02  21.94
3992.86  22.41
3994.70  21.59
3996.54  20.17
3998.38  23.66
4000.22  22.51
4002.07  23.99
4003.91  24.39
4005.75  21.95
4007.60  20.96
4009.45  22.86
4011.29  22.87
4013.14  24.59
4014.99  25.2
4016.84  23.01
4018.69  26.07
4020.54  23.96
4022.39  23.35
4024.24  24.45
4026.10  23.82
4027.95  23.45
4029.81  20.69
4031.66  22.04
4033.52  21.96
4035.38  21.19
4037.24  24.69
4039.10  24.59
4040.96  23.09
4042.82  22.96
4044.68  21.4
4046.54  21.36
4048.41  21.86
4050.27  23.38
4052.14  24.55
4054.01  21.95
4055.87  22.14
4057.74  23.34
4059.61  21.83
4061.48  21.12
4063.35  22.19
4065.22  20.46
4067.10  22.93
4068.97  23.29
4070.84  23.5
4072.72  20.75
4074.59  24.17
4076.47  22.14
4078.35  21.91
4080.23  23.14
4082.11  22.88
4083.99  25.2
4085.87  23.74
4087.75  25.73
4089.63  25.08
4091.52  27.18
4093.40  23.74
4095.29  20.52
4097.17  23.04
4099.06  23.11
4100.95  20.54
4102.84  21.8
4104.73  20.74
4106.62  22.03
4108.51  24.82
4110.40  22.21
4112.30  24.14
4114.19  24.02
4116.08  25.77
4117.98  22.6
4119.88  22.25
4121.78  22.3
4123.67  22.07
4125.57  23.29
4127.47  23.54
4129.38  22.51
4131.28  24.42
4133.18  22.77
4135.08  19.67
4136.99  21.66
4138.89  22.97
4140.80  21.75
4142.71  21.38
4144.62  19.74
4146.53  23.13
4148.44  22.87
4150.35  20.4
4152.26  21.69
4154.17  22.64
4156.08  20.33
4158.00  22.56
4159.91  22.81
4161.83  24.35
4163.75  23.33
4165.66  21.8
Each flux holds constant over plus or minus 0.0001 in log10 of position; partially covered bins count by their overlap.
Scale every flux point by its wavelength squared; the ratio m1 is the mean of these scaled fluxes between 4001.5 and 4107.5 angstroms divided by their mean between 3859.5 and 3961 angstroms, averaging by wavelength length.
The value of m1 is 1.88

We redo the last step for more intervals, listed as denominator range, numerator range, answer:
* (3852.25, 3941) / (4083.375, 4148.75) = 2.03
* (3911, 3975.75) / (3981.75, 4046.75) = 1.92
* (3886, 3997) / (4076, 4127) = 1.75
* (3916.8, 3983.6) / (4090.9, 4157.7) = 1.96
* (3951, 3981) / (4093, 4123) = 1.91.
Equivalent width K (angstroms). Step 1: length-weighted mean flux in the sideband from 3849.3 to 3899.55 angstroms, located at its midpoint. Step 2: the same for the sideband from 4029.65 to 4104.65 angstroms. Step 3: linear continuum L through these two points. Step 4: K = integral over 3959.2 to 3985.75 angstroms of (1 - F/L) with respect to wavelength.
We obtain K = 7.12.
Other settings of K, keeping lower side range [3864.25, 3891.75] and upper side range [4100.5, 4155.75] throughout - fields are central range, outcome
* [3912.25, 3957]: 4.3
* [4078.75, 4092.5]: -2.7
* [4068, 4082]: -1.8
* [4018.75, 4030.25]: -3.5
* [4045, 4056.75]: -2.0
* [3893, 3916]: -4.9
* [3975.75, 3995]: -4.0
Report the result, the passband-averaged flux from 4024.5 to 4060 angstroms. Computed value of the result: 22.7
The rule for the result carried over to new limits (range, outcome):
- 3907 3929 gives 14.8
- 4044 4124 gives 22.9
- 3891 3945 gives 13.3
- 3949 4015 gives 17.7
